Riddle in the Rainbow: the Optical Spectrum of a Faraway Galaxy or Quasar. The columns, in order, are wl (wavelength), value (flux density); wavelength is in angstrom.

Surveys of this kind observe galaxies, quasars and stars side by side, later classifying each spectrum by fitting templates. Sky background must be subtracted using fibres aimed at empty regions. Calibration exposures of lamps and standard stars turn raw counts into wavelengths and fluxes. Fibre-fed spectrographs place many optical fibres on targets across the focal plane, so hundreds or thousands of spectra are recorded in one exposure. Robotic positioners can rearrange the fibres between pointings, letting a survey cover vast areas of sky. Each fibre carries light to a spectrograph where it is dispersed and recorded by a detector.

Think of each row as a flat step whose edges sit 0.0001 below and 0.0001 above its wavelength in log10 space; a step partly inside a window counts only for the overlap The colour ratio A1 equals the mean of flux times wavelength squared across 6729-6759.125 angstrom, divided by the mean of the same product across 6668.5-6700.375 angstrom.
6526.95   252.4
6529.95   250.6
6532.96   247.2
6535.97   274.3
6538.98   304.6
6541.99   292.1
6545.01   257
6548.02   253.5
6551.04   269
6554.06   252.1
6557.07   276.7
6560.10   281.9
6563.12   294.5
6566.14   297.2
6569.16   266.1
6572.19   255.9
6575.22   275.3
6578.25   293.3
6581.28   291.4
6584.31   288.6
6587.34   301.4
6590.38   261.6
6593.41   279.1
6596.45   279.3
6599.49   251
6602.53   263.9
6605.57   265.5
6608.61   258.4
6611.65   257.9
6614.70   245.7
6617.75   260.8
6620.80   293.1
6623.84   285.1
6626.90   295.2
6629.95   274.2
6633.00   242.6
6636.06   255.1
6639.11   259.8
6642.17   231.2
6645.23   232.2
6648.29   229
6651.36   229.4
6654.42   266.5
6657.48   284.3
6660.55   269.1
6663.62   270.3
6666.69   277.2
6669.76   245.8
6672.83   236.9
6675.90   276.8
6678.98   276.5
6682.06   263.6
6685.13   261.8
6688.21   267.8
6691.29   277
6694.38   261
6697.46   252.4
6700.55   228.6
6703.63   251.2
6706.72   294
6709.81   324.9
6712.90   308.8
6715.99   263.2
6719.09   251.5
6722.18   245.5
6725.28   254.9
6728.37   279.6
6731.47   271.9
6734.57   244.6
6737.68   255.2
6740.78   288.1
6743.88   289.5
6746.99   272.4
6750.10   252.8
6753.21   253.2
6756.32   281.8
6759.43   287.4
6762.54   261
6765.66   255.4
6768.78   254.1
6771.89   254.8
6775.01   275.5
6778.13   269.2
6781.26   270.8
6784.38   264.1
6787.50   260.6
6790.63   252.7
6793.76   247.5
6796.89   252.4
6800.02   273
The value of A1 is 1.05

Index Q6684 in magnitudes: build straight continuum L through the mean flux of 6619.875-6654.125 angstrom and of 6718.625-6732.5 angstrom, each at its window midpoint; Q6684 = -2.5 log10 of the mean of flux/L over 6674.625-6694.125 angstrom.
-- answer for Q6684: -0.04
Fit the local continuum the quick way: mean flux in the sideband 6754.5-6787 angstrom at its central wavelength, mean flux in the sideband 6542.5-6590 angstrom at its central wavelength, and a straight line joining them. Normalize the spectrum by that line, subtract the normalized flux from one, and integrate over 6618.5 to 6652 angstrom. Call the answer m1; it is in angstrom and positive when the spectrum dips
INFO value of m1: 1.9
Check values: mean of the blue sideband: 277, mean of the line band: 258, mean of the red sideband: 267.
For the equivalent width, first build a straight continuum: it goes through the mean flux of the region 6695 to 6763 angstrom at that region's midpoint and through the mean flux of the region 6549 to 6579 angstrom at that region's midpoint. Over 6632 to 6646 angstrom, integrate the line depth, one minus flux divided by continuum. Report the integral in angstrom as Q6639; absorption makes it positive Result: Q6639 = 1.4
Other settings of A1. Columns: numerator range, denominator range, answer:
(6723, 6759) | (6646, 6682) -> 1.06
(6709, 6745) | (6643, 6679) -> 1.08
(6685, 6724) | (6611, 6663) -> 1.05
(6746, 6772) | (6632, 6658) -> 1.11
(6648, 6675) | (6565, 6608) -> 0.96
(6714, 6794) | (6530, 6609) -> 1.02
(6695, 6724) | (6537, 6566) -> 1.02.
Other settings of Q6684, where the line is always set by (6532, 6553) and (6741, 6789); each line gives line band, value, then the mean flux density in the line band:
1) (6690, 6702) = 0.060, 254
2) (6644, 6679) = 0.049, 257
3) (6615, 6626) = -0.027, 277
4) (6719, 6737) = 0.040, 258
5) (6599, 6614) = 0.045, 259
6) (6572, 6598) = -0.045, 282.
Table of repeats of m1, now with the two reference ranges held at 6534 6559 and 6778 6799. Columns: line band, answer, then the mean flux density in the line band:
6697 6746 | -1.2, 269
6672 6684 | 0.0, 265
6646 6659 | 0.7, 251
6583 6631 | -0.7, 272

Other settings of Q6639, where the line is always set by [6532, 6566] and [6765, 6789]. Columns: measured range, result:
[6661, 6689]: 0.4 angstrom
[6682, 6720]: -0.5 angstrom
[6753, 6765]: -0.3 angstrom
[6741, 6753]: -0.3 angstrom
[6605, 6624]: 0.4 angstrom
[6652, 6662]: 0.0 angstrom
